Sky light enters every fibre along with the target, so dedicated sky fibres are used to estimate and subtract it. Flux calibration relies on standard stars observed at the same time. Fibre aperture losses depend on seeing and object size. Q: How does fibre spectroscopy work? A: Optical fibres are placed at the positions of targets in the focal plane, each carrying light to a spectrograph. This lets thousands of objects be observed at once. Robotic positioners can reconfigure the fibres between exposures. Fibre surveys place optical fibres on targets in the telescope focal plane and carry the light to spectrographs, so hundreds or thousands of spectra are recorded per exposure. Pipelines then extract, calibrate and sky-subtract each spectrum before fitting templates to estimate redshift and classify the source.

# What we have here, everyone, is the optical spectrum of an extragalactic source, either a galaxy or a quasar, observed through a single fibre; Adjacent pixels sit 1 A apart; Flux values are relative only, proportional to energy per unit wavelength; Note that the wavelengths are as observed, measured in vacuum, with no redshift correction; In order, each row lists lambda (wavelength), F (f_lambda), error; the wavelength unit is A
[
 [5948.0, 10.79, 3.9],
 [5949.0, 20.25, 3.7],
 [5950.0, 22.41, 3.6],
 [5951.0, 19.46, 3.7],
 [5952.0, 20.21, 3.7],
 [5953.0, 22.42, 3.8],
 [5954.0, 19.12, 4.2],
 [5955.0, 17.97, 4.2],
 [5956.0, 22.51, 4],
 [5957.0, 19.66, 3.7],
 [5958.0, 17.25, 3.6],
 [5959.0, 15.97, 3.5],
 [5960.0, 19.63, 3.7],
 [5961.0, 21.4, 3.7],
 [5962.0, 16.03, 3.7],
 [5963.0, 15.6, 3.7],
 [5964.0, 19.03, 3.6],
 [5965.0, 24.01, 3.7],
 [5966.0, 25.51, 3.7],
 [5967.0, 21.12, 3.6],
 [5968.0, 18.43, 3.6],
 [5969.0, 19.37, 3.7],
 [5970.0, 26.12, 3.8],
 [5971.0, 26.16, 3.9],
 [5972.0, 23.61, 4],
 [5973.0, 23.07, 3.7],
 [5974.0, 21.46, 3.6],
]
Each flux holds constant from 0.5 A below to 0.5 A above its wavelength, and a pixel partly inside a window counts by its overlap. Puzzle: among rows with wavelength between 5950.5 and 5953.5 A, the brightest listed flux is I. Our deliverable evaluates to 22.42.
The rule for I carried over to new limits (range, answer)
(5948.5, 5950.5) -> 22.41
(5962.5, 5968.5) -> 25.51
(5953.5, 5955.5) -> 19.12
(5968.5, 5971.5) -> 26.16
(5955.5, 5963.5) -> 22.51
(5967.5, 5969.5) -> 19.37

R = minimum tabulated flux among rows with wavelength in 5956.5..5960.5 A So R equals 15.97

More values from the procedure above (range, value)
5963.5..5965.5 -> 19.03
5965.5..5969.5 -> 18.43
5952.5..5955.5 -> 17.97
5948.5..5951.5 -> 19.46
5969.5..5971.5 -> 26.12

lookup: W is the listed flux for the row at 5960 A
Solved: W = 19.63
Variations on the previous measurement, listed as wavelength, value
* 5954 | 19.12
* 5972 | 23.61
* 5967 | 21.12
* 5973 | 23.07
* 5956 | 22.51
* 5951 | 19.46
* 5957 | 19.66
